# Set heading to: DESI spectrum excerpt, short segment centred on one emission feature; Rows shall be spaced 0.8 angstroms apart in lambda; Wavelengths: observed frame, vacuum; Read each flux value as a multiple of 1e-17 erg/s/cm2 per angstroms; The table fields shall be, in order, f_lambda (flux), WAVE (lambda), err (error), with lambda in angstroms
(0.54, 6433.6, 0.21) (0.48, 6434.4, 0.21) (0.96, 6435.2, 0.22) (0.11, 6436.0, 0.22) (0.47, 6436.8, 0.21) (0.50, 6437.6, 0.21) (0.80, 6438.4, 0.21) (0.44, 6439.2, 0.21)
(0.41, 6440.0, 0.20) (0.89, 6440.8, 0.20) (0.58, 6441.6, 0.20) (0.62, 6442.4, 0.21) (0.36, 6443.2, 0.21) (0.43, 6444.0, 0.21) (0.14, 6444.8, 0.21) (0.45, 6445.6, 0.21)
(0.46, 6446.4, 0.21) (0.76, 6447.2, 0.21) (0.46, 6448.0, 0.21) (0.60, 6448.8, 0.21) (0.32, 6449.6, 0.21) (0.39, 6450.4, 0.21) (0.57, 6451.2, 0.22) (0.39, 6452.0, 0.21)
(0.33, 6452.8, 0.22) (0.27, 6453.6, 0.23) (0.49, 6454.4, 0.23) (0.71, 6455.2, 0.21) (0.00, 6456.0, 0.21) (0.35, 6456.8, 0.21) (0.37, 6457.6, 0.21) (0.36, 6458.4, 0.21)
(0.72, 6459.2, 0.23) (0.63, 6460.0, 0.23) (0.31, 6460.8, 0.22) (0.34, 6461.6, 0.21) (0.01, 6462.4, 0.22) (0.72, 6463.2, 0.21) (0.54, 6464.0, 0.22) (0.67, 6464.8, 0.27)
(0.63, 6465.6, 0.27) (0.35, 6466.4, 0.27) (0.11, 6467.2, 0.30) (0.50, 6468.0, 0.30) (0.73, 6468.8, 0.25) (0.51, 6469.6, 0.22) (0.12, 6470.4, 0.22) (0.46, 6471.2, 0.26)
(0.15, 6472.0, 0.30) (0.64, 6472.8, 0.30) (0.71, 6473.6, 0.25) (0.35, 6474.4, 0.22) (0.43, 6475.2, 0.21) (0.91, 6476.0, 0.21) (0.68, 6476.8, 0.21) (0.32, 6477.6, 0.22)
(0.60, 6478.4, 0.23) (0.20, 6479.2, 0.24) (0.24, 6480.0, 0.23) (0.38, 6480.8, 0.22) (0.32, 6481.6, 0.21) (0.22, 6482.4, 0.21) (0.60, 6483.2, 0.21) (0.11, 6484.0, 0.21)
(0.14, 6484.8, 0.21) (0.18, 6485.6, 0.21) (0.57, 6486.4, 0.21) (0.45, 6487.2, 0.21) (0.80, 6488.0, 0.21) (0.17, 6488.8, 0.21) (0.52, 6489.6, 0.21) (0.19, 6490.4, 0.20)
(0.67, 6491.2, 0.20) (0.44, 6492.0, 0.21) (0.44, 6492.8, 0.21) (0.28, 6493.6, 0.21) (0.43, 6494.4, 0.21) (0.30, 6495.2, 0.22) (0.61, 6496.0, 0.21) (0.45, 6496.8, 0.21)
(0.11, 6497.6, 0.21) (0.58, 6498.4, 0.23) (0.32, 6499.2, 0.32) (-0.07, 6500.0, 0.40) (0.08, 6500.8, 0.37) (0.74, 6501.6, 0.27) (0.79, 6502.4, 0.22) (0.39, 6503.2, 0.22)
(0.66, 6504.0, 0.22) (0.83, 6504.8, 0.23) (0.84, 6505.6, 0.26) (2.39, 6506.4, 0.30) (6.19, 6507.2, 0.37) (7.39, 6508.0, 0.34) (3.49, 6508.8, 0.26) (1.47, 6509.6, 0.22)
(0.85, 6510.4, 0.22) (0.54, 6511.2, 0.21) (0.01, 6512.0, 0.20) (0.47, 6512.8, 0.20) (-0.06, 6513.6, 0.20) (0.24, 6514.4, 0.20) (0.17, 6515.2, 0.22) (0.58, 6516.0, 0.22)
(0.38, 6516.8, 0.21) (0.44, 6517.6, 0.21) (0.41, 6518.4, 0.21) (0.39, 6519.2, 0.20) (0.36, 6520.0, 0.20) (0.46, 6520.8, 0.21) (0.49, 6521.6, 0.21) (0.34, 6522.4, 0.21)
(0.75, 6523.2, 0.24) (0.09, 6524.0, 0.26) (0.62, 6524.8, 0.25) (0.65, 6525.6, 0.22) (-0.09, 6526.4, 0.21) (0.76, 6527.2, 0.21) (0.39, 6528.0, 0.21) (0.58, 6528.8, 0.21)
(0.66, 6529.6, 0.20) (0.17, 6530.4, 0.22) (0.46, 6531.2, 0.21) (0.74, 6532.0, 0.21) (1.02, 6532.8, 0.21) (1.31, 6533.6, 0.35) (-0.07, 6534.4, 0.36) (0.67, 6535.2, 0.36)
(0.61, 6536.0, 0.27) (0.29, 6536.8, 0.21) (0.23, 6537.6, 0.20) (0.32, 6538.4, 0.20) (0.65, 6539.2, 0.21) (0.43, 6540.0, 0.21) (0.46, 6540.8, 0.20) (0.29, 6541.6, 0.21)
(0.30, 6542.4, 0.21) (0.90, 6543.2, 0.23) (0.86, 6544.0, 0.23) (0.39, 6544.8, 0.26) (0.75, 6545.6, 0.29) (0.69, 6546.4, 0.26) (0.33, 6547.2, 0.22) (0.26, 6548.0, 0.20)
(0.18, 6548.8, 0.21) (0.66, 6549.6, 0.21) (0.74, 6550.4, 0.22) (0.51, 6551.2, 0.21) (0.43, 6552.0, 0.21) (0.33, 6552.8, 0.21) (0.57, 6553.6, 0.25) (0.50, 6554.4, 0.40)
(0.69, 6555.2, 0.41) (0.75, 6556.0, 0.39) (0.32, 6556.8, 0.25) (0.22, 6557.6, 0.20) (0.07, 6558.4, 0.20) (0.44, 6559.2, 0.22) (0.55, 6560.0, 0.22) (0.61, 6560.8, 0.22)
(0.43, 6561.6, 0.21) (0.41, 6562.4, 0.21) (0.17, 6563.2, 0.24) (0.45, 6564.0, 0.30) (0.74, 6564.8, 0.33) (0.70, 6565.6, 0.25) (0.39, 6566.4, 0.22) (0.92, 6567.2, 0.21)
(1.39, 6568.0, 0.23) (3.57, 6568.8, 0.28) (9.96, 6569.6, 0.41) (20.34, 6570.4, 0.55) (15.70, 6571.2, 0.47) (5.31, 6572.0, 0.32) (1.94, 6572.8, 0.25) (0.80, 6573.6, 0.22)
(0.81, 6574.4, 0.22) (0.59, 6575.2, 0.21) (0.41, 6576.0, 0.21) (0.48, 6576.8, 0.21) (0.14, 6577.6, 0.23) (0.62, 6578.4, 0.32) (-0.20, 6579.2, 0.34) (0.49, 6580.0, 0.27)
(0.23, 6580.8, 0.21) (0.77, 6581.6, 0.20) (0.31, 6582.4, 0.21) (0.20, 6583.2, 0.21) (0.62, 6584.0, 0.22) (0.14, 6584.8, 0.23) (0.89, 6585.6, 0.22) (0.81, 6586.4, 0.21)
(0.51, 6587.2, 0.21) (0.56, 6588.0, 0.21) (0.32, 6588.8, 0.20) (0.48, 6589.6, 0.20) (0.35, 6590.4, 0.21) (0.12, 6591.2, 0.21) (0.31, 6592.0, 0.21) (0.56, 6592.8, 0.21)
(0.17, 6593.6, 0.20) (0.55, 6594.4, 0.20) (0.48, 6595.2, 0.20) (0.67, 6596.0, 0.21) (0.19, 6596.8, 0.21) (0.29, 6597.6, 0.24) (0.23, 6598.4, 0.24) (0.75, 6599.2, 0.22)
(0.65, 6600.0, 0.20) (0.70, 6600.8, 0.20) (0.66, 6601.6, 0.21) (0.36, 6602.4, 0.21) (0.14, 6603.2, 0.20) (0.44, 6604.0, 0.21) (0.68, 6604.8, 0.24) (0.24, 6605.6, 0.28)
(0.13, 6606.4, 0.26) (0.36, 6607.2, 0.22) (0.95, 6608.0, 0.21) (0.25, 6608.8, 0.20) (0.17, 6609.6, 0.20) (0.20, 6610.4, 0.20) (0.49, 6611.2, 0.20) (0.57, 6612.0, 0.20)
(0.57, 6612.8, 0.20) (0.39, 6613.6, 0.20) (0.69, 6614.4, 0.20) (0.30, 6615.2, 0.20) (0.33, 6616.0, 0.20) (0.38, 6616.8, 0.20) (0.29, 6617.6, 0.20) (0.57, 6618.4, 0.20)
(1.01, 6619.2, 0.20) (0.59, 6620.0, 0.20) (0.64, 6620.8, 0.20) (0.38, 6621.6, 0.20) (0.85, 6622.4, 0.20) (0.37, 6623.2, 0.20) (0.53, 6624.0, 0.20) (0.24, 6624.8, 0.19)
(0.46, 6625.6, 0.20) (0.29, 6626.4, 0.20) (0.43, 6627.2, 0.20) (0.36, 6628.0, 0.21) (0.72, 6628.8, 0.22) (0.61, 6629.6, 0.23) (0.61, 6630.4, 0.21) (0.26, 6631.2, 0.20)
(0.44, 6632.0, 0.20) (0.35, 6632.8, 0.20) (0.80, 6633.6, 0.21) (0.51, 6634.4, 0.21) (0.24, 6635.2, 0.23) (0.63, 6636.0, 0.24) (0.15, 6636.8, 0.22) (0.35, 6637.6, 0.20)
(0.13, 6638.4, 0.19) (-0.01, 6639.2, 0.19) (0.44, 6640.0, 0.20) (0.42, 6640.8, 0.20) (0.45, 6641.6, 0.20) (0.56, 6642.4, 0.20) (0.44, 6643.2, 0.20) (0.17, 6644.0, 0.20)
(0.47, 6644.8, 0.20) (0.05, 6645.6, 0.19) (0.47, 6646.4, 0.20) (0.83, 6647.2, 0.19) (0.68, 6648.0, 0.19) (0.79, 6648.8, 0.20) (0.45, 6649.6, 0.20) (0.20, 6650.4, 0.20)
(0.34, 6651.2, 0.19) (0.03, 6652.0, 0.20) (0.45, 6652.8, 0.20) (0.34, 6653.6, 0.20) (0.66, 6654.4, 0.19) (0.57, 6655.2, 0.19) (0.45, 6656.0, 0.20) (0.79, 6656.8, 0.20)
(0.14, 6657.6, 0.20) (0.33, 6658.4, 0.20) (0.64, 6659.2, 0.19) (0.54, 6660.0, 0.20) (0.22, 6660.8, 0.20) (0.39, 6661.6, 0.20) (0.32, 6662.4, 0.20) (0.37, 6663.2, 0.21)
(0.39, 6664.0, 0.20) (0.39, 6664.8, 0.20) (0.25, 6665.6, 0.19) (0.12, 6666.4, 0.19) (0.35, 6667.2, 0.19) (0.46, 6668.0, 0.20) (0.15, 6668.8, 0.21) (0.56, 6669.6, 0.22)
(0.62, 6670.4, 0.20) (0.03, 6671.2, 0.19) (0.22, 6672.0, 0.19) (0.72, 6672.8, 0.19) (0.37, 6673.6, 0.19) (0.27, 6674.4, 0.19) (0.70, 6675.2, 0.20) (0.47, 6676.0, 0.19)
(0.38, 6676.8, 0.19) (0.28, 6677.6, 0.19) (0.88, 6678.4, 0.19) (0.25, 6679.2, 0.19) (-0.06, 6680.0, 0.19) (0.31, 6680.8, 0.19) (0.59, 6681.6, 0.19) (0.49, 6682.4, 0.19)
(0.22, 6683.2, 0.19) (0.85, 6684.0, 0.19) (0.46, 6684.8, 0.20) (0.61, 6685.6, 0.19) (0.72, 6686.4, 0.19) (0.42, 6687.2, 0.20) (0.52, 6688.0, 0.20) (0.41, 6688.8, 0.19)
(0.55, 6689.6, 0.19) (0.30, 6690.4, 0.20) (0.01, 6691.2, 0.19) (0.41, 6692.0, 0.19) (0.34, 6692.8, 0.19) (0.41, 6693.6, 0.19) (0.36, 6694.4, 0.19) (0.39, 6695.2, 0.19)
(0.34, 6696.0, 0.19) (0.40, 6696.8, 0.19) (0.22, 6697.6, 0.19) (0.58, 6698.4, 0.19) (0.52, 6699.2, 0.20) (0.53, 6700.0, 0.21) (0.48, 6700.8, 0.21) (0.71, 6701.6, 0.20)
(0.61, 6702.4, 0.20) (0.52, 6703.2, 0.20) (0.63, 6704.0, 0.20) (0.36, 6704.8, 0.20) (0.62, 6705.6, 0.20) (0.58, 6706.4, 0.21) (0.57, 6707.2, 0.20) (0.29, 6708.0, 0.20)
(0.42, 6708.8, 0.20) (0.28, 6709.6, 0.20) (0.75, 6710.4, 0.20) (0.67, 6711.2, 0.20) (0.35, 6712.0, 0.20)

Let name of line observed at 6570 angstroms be [O III] 5007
